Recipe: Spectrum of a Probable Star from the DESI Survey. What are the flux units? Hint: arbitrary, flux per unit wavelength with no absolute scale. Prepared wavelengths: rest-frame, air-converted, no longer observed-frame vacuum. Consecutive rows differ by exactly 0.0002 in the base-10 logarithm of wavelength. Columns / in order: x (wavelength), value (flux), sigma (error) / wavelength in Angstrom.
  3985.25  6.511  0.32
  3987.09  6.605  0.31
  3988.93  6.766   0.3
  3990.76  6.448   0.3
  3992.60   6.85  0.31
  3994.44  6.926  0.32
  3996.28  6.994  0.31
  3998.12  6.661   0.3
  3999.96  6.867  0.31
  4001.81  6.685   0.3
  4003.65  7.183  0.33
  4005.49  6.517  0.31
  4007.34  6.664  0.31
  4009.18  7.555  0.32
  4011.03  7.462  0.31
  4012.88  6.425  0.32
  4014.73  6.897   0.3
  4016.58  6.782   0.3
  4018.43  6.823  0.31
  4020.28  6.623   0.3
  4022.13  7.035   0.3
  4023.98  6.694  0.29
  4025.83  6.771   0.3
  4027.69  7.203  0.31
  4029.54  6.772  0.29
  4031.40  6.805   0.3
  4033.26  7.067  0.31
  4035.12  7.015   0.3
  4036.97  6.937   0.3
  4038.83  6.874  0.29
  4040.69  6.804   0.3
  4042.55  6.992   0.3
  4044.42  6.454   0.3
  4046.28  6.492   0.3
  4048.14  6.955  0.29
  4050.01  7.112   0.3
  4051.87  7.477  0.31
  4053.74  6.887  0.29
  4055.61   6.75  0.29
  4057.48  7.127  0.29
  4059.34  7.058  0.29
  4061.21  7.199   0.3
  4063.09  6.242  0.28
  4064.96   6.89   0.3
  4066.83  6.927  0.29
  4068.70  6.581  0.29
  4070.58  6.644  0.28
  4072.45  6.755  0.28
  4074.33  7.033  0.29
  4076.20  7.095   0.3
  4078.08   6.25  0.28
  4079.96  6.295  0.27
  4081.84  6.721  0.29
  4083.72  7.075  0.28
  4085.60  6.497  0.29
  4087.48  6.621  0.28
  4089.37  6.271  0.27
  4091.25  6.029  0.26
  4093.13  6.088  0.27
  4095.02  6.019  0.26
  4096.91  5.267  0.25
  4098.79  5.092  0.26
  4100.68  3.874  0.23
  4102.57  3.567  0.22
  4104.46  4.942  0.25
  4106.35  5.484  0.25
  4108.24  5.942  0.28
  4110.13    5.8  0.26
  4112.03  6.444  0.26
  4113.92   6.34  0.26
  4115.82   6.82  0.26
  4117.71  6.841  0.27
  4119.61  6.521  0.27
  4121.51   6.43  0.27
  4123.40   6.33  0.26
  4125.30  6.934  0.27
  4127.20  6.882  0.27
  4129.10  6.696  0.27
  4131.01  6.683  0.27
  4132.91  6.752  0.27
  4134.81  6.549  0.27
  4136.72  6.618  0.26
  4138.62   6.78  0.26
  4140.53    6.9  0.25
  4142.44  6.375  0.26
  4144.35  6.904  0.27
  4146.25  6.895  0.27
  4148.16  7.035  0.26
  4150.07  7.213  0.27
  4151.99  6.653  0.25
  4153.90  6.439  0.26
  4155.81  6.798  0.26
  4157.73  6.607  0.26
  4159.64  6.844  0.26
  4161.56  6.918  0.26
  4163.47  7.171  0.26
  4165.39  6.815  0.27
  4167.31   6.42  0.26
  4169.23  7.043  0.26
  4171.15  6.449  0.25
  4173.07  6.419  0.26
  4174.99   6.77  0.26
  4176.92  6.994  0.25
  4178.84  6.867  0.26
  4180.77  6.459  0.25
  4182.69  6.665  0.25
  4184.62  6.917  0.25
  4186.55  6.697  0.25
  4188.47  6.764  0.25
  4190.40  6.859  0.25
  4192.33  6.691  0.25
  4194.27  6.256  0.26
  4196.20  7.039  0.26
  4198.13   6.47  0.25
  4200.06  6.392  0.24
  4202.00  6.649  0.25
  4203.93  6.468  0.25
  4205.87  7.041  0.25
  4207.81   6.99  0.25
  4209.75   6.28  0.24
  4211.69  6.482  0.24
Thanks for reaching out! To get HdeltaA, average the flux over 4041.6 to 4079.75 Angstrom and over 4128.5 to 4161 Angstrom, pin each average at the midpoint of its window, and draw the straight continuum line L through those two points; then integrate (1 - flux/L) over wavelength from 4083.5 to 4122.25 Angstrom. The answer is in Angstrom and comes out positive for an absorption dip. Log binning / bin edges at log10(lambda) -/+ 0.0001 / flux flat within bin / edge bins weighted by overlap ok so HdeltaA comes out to 5.21 Angstrom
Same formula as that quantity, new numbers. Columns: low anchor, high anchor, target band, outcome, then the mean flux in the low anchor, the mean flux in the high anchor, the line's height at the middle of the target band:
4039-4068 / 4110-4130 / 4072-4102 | 2.6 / 6.89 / 6.58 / 6.73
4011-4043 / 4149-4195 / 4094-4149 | 4.8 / 6.87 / 6.74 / 6.79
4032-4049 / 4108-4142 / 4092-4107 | 3.6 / 6.84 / 6.58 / 6.66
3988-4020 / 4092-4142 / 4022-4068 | -2.2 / 6.85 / 6.1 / 6.58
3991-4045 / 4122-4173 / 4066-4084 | 0.2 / 6.87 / 6.75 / 6.82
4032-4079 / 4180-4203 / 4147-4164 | -0.3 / 6.86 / 6.66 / 6.71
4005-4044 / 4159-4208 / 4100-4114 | 3.2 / 6.89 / 6.73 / 6.81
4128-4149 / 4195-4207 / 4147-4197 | -0.4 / 6.74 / 6.67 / 6.71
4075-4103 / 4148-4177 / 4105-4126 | -0.2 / 5.97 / 6.77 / 6.26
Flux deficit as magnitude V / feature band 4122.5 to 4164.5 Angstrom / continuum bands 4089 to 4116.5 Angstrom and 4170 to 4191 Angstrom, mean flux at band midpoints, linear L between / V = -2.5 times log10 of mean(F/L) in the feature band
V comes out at -0.10 mag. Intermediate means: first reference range 5.57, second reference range 6.72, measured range 6.77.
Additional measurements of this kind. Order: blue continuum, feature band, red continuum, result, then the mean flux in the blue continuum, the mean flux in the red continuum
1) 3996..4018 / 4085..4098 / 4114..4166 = 0.12 mag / 6.89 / 6.75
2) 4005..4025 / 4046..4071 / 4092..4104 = -0.17 mag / 6.87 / 5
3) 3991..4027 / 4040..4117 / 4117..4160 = 0.07 mag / 6.86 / 6.72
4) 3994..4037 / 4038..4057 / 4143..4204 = 0.00 mag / 6.89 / 6.74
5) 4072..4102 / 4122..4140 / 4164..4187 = -0.04 mag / 6.14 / 6.72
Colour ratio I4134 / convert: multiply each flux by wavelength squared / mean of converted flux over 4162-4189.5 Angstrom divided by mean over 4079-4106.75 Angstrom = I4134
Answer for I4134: 1.23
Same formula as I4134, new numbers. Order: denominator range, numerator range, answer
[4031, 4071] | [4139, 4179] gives 1.04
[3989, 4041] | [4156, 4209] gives 1.06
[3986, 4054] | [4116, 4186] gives 1.05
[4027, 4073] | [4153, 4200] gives 1.04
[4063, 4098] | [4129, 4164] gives 1.08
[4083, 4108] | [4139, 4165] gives 1.25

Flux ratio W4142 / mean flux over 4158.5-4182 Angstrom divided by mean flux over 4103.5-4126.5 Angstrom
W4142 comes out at 1.08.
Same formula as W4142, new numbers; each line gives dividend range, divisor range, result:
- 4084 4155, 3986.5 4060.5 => 0.91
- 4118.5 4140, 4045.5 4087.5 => 0.98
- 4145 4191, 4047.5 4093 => 1.00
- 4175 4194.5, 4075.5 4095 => 1.04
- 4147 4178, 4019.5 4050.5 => 0.99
